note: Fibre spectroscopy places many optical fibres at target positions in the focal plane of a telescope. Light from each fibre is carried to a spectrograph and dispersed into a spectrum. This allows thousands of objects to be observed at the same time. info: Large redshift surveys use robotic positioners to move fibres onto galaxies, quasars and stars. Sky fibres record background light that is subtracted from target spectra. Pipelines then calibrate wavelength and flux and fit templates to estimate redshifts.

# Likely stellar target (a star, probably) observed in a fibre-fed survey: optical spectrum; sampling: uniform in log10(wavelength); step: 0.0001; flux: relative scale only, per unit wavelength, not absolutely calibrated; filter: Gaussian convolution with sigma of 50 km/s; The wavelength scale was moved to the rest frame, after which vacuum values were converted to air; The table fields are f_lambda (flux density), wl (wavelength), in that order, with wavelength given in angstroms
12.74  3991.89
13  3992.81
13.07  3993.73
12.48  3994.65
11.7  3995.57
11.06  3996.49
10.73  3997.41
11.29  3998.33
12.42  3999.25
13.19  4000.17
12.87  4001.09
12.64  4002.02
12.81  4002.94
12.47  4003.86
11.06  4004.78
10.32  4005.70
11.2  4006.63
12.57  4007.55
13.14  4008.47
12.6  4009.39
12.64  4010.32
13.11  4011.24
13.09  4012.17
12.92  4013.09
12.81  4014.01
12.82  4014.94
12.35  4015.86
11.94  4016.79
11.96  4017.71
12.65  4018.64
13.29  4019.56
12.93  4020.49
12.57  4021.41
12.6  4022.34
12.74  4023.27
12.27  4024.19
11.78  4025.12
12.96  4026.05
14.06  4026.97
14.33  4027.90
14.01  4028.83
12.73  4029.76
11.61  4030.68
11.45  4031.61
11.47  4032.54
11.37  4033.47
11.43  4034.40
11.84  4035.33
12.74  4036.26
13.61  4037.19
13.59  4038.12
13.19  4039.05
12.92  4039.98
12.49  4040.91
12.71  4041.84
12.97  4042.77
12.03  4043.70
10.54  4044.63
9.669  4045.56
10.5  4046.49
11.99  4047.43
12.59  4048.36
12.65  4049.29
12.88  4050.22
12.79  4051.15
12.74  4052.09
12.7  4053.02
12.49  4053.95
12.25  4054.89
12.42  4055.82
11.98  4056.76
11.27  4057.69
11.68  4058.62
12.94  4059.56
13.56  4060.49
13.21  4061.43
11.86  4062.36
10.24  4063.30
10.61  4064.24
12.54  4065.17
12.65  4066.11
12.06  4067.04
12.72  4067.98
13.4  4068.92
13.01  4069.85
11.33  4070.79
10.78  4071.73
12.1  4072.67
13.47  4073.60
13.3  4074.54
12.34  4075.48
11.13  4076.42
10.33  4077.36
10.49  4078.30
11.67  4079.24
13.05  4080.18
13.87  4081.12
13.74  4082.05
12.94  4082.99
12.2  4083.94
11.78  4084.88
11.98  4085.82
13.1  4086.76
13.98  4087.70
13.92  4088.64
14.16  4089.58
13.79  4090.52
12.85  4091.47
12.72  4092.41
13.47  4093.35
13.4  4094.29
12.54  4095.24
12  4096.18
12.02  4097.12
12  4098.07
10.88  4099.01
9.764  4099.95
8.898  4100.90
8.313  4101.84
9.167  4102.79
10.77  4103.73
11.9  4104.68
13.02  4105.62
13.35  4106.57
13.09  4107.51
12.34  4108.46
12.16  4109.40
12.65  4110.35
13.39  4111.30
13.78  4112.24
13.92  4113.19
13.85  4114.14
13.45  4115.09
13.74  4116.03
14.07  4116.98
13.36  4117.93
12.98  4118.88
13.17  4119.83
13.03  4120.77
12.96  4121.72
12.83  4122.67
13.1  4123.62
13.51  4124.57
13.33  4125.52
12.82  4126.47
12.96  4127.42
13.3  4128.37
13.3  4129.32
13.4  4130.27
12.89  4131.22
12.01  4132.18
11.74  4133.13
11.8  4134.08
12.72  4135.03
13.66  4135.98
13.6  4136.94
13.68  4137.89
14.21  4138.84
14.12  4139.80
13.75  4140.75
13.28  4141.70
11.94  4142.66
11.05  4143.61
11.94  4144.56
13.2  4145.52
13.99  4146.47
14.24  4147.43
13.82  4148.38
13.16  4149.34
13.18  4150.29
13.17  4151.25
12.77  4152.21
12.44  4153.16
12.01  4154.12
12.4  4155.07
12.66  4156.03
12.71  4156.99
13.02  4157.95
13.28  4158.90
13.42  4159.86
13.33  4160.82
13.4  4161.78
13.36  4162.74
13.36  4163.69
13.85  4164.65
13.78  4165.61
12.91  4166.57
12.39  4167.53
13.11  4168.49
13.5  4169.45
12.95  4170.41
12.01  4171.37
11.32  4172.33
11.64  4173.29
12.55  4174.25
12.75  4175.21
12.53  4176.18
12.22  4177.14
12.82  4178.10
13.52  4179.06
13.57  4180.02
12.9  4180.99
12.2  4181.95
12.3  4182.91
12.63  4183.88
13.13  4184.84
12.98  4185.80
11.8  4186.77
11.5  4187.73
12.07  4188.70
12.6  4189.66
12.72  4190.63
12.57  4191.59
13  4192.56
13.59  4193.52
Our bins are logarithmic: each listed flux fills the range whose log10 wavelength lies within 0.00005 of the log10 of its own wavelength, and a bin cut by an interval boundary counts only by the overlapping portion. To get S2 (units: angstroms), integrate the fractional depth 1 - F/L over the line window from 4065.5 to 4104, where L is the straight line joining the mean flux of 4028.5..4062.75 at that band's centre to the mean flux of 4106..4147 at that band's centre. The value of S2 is 1.6 angstroms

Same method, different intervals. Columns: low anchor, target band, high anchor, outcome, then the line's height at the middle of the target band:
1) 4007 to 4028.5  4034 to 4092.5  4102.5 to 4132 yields 2.2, 12.9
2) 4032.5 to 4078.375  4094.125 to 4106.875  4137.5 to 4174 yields 1.4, 12.5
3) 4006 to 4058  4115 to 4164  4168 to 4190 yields -2.2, 12.5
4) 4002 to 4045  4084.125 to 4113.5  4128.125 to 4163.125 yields 1.2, 12.8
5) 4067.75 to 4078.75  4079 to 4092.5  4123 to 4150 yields -0.9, 12.2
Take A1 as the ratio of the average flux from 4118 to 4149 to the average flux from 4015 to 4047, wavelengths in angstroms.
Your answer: 1.06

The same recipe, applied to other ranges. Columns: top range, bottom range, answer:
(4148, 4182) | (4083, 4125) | 1.03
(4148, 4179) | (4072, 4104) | 1.06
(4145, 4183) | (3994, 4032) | 1.04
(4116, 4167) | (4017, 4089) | 1.06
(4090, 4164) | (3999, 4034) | 1.02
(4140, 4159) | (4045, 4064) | 1.07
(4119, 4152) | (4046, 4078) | 1.07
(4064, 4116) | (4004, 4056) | 1.00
